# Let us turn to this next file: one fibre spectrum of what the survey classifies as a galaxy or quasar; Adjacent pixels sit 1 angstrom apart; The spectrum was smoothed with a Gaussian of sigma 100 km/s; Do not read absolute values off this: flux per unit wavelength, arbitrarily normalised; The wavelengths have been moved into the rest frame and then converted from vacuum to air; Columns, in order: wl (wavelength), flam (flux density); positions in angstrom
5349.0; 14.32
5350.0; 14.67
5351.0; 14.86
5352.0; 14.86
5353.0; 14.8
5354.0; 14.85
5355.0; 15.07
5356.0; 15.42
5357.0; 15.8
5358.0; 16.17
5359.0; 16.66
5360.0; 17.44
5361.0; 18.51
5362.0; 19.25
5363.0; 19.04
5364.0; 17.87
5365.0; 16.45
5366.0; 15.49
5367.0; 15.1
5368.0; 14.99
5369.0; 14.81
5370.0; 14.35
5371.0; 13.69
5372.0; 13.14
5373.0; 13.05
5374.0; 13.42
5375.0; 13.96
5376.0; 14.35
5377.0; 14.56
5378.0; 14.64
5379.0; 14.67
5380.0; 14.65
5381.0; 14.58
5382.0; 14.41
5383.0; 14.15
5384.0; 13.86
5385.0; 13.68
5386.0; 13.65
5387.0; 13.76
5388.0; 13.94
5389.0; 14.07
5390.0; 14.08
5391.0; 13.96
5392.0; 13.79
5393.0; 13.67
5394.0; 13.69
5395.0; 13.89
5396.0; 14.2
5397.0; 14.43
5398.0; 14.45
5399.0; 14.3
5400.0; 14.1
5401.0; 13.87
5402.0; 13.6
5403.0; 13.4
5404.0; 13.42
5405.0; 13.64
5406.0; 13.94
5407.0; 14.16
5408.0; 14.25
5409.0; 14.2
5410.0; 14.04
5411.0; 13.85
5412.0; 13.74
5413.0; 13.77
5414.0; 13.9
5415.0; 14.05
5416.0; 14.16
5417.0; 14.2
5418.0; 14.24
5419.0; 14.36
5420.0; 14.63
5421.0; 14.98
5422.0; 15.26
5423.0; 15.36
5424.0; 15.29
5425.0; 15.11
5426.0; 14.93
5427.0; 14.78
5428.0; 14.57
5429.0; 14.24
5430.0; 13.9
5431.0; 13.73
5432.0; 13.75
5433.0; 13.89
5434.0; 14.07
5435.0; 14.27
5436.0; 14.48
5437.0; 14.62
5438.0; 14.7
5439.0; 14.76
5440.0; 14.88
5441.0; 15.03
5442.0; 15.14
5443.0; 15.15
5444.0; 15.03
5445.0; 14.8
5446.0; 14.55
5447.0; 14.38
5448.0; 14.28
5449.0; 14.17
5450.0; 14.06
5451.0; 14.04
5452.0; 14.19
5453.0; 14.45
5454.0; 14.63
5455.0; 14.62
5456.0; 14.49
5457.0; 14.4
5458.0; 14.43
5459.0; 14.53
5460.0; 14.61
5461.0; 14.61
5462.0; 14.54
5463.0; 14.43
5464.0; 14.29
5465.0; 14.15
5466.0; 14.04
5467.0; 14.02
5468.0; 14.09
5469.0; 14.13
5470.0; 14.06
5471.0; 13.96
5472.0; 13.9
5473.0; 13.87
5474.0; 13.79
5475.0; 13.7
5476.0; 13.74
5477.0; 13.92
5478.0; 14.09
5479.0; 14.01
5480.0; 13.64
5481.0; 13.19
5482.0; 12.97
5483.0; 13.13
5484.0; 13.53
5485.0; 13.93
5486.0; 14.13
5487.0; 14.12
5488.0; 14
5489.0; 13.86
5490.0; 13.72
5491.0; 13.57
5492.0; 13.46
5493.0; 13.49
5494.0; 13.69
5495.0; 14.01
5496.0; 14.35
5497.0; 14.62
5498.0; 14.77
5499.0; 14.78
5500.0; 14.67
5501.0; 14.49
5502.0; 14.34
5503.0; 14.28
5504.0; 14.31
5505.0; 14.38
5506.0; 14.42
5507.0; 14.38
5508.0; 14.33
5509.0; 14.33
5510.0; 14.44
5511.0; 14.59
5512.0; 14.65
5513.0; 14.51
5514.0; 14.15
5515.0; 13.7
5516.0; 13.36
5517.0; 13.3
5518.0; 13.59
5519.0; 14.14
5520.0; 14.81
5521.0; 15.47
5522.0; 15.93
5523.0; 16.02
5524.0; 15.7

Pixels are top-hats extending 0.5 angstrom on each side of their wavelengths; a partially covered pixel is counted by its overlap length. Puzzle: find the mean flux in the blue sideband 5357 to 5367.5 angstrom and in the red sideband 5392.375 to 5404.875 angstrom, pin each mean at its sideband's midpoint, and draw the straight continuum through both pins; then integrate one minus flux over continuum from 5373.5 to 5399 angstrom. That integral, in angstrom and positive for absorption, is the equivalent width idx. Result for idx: 1.5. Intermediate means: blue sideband 17.1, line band 14.1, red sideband 13.9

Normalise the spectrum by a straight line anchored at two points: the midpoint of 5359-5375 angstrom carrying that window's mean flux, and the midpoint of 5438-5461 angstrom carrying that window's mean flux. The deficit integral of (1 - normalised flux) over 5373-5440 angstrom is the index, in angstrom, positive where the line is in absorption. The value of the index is 4.3 angstrom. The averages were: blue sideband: 15.7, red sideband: 14.6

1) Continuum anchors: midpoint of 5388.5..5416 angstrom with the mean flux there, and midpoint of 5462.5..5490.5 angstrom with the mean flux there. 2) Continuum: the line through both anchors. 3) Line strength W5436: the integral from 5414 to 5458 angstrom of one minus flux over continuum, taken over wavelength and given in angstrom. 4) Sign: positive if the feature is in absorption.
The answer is -1.9 angstrom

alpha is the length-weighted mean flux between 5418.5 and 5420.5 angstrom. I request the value 14.5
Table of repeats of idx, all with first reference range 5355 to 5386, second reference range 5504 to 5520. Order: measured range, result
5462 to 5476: 0.4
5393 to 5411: 1.2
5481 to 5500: 0.6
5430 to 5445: 0.2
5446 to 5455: 0.2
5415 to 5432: 0.3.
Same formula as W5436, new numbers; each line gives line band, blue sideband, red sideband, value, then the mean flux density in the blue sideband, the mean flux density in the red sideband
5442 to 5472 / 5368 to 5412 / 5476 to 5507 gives -0.8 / 14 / 14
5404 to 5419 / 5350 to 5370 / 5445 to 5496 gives 1.1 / 16.1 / 14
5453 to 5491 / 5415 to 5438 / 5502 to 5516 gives 0.9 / 14.5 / 14.3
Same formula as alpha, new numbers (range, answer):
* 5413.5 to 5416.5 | 14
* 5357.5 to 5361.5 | 17.2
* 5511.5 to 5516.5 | 14.1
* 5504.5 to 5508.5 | 14.4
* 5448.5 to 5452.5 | 14.1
